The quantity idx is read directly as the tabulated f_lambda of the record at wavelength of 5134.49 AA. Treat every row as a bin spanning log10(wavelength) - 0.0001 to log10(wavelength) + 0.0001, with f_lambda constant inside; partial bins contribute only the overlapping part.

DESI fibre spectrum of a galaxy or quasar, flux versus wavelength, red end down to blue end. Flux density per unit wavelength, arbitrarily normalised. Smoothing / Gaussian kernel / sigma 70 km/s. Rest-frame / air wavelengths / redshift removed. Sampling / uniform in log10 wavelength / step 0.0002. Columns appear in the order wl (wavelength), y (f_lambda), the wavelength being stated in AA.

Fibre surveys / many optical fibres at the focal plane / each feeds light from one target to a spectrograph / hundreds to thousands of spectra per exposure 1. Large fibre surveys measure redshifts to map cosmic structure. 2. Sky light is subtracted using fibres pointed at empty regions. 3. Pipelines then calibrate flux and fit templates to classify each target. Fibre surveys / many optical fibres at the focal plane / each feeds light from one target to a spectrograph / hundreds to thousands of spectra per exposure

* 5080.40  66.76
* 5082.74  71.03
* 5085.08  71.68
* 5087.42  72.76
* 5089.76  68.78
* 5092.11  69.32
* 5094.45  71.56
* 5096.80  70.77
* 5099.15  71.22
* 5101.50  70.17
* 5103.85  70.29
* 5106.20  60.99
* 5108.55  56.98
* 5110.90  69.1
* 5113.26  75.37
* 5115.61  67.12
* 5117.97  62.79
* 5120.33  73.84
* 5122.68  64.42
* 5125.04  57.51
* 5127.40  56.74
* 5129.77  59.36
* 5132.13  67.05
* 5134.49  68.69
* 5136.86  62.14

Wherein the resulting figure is 68.69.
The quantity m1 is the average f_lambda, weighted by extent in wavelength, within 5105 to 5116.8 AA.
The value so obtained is 65.9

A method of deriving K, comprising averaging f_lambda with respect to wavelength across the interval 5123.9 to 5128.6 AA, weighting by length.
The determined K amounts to 57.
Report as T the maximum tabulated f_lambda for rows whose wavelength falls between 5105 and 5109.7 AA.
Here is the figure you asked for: 60.99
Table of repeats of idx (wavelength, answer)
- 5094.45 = 71.56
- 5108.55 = 56.98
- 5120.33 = 73.84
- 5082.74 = 71.03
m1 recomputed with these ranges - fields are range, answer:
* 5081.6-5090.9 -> 71.1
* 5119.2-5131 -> 62.4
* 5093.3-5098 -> 71.1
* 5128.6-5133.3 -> 63.2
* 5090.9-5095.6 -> 70.4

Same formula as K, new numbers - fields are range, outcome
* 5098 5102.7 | 70.7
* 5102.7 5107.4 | 65.6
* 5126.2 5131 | 58.1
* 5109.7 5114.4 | 72.1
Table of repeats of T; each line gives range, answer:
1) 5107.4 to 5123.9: 75.37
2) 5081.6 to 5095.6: 72.76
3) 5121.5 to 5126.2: 64.42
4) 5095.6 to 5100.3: 71.22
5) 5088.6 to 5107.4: 71.56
